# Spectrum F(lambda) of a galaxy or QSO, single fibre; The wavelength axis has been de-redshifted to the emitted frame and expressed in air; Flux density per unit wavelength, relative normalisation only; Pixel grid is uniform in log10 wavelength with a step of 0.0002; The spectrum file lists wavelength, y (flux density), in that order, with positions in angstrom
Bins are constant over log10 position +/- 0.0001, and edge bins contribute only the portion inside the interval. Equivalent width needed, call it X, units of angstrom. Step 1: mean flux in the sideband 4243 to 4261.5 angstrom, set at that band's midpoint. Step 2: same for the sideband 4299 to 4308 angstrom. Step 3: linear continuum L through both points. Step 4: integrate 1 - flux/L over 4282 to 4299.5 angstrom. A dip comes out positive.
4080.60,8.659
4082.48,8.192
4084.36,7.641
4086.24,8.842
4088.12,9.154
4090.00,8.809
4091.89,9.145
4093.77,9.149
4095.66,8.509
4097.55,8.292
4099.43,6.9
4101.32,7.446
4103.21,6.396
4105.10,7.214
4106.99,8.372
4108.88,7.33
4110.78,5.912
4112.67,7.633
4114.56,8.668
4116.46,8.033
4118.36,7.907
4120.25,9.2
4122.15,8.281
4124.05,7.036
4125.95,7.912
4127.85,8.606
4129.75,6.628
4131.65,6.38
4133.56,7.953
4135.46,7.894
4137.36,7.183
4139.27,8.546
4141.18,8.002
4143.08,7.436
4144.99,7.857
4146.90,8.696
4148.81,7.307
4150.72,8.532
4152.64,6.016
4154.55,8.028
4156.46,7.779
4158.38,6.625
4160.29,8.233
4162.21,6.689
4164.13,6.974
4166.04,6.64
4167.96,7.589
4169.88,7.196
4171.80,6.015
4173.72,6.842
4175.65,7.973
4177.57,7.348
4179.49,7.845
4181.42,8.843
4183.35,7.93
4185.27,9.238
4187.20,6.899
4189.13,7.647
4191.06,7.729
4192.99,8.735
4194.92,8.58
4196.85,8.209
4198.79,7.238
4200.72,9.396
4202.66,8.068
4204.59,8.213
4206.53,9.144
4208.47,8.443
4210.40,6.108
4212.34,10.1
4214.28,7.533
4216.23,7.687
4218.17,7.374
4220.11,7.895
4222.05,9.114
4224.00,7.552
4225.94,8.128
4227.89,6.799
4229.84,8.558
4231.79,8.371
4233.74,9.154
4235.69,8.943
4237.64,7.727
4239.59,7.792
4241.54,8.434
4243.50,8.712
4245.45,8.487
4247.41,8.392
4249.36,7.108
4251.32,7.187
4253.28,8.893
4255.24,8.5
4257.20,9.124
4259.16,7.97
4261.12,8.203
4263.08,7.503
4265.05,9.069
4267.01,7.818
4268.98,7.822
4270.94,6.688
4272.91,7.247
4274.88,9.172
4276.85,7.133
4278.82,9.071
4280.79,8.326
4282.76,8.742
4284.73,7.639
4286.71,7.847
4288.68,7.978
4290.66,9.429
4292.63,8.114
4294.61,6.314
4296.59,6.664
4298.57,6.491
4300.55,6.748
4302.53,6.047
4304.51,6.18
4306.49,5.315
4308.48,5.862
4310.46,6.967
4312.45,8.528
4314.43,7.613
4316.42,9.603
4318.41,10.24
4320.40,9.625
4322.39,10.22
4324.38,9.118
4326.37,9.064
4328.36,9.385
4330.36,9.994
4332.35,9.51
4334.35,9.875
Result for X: -2.76 angstrom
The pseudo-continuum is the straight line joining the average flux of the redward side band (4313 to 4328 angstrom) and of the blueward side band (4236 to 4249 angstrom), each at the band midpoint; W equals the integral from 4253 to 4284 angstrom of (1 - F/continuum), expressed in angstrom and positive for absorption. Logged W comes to 1.5 angstrom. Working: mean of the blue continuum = 8.24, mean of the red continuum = 9.34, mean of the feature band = 8.19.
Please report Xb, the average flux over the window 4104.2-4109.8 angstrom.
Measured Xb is 7.65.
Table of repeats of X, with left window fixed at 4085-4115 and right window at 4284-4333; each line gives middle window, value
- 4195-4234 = -0.7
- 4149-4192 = 2.7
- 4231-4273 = -0.8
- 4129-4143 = 0.8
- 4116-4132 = 0.3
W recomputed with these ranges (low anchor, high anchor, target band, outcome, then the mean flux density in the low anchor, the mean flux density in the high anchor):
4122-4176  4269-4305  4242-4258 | -1.60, 7.46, 7.57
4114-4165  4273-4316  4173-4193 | -0.64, 7.71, 7.46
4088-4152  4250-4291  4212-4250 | -0.52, 7.86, 8.13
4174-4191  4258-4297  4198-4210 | -0.62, 7.91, 7.96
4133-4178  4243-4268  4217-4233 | 0.01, 7.47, 8.22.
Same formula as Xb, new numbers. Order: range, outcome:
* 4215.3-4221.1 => 7.67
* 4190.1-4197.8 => 8.32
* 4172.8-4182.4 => 7.77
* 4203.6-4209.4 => 8.6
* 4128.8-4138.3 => 7.21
